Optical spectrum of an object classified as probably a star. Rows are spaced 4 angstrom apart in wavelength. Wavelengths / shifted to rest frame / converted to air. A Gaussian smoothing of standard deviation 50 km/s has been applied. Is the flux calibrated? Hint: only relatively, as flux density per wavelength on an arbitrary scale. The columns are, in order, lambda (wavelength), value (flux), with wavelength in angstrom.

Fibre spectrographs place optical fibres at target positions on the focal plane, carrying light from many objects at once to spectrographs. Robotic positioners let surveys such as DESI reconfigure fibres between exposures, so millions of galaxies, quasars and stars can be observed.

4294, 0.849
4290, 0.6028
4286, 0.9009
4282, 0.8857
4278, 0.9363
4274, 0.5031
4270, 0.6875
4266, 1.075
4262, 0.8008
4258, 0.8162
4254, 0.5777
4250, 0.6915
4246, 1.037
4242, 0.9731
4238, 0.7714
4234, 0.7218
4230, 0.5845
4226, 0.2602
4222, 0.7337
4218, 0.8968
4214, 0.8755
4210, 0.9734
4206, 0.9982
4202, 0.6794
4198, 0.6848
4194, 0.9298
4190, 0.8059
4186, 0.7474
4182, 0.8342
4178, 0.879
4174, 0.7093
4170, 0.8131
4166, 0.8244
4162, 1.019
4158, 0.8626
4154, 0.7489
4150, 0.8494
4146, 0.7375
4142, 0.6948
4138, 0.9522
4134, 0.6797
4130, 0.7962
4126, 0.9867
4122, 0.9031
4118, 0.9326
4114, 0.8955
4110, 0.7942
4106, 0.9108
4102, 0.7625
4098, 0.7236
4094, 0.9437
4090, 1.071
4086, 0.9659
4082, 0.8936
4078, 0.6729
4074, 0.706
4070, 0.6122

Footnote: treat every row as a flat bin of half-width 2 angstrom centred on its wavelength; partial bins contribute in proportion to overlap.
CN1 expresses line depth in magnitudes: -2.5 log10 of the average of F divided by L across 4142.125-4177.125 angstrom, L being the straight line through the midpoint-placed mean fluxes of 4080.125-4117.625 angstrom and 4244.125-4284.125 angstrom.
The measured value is 0.05 mag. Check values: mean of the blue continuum 0.887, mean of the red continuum 0.801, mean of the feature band 0.816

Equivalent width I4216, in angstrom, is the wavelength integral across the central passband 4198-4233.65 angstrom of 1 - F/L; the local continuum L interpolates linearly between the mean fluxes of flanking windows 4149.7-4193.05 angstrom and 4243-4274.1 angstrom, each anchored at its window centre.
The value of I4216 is 2.96 angstrom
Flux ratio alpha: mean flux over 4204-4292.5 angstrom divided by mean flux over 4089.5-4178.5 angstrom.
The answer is 0.9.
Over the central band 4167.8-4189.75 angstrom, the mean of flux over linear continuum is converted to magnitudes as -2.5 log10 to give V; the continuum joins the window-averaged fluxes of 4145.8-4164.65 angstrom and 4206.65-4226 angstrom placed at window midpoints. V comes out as 0.05 mag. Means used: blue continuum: 0.853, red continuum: 0.816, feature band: 0.798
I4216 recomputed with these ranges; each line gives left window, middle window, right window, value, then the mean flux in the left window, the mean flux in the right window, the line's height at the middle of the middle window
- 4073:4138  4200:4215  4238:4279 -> -1.09 angstrom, 0.858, 0.805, 0.822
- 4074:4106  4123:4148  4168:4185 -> 0.53 angstrom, 0.855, 0.805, 0.829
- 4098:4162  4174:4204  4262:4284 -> 1.42 angstrom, 0.836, 0.816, 0.828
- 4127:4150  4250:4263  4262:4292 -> 1.26 angstrom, 0.788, 0.799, 0.797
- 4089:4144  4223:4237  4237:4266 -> 4.68 angstrom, 0.857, 0.829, 0.834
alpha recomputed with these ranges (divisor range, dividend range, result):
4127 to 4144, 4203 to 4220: 1.16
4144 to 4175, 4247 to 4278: 0.92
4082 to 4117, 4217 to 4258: 0.82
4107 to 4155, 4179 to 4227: 0.96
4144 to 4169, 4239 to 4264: 0.97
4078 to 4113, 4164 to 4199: 0.93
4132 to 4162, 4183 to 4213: 1.04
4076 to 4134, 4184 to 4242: 0.89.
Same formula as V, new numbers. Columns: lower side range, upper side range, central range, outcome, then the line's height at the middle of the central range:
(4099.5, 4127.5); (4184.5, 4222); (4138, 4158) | 0.10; 0.864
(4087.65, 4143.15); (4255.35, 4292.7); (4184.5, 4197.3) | 0.02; 0.832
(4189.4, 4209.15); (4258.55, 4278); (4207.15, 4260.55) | 0.06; 0.809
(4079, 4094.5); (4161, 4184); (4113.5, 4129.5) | -0.02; 0.906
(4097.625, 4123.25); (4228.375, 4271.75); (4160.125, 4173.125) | -0.05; 0.83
